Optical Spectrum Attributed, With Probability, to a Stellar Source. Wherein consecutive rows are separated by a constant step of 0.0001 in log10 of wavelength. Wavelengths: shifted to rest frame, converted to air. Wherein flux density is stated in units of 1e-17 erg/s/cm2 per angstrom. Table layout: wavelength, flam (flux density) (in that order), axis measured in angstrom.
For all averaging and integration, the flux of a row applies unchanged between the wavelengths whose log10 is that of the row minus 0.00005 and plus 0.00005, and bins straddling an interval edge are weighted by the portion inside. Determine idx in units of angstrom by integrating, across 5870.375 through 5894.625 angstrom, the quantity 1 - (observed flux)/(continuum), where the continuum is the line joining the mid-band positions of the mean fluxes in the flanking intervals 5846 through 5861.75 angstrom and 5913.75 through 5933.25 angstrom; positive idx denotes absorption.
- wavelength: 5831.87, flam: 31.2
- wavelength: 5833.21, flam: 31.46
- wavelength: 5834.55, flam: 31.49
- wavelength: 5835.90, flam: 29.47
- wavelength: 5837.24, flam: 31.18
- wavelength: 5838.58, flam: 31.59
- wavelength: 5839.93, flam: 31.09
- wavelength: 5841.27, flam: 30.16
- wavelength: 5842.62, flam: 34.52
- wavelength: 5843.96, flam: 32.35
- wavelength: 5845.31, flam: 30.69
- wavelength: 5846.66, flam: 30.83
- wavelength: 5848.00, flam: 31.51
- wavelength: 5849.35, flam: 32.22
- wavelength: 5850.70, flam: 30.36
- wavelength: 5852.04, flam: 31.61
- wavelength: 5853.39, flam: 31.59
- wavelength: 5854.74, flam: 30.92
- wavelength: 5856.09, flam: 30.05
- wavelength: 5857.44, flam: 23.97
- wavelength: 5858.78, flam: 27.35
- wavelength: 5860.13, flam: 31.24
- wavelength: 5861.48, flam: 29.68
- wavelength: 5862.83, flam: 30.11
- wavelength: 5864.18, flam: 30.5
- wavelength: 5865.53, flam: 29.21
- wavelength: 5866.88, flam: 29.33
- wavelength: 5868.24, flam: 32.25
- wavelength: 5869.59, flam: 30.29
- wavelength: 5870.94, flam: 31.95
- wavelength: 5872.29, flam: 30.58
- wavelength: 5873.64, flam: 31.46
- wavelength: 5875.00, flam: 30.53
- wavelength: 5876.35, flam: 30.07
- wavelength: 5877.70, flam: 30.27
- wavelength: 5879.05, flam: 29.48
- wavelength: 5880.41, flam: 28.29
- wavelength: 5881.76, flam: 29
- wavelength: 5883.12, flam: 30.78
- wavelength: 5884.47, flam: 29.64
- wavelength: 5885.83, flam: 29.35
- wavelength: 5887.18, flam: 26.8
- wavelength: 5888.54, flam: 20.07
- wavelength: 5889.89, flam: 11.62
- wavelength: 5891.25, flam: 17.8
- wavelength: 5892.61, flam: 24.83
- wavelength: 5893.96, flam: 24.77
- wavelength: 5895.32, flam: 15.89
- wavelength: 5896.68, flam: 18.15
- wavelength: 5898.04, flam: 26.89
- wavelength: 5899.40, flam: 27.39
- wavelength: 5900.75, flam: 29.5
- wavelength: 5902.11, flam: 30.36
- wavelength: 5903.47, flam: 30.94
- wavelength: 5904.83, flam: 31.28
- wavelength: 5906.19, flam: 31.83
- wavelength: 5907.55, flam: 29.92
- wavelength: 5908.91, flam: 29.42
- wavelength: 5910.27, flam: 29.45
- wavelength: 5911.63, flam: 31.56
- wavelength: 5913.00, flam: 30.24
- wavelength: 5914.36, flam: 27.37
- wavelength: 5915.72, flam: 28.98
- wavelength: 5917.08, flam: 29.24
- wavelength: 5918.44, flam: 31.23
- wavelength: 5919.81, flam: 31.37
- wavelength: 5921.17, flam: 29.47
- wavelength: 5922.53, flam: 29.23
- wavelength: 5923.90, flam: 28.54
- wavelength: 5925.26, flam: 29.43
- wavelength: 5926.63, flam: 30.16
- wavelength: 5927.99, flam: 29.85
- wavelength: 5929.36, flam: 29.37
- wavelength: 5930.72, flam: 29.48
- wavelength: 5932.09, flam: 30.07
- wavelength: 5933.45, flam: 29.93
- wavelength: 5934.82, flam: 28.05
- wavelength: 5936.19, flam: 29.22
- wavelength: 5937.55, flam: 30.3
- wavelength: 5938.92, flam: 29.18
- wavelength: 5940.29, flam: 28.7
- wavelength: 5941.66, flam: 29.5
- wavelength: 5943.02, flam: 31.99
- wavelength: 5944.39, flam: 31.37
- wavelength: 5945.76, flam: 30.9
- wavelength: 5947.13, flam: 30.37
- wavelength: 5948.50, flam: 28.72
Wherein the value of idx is 2.3 angstrom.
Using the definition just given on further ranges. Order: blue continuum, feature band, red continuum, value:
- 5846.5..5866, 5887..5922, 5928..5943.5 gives 3.5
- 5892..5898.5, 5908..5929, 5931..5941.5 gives -2.9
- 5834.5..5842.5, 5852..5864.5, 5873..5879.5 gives 0.5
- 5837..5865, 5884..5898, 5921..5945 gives 3.8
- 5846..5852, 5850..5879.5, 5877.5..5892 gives -1.5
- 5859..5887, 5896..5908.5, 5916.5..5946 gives 0.6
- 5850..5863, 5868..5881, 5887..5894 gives -3.1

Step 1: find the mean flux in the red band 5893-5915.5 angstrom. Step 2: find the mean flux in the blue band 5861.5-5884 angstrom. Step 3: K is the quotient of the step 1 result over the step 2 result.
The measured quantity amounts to 0.92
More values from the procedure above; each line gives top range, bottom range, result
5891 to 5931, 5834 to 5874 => 0.92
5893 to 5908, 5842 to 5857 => 0.86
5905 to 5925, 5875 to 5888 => 1.02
